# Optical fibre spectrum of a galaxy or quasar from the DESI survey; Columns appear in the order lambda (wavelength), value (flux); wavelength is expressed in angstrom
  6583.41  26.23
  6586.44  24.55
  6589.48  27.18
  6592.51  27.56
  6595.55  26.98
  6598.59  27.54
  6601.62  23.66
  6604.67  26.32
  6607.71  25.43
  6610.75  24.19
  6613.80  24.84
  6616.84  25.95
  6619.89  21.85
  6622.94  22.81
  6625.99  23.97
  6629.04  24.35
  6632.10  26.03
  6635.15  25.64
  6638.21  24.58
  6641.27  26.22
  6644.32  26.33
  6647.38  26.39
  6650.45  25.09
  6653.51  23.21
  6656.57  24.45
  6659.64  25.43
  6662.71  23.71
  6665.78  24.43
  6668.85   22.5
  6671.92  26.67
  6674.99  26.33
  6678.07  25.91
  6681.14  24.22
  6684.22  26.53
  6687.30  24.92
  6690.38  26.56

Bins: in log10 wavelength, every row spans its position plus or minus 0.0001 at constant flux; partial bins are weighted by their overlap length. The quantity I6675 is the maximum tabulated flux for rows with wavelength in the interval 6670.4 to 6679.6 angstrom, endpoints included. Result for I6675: 26.67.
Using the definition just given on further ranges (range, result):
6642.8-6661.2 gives 26.39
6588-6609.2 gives 27.56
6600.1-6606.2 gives 26.32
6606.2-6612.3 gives 25.43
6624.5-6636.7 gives 26.03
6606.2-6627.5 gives 25.95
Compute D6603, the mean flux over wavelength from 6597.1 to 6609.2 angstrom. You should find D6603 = 25.7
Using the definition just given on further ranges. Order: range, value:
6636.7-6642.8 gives 25.4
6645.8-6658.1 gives 24.8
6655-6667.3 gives 24.5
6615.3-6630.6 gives 23.8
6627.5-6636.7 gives 25.3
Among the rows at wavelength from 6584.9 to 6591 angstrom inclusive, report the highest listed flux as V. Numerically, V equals 27.18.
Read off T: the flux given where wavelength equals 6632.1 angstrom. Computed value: 26.03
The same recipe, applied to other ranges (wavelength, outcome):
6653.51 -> 23.21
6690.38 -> 26.56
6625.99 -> 23.97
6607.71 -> 25.43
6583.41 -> 26.23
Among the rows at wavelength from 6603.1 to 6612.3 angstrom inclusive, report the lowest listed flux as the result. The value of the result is 24.19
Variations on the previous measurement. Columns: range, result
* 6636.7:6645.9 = 24.58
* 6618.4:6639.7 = 21.85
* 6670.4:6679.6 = 25.91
